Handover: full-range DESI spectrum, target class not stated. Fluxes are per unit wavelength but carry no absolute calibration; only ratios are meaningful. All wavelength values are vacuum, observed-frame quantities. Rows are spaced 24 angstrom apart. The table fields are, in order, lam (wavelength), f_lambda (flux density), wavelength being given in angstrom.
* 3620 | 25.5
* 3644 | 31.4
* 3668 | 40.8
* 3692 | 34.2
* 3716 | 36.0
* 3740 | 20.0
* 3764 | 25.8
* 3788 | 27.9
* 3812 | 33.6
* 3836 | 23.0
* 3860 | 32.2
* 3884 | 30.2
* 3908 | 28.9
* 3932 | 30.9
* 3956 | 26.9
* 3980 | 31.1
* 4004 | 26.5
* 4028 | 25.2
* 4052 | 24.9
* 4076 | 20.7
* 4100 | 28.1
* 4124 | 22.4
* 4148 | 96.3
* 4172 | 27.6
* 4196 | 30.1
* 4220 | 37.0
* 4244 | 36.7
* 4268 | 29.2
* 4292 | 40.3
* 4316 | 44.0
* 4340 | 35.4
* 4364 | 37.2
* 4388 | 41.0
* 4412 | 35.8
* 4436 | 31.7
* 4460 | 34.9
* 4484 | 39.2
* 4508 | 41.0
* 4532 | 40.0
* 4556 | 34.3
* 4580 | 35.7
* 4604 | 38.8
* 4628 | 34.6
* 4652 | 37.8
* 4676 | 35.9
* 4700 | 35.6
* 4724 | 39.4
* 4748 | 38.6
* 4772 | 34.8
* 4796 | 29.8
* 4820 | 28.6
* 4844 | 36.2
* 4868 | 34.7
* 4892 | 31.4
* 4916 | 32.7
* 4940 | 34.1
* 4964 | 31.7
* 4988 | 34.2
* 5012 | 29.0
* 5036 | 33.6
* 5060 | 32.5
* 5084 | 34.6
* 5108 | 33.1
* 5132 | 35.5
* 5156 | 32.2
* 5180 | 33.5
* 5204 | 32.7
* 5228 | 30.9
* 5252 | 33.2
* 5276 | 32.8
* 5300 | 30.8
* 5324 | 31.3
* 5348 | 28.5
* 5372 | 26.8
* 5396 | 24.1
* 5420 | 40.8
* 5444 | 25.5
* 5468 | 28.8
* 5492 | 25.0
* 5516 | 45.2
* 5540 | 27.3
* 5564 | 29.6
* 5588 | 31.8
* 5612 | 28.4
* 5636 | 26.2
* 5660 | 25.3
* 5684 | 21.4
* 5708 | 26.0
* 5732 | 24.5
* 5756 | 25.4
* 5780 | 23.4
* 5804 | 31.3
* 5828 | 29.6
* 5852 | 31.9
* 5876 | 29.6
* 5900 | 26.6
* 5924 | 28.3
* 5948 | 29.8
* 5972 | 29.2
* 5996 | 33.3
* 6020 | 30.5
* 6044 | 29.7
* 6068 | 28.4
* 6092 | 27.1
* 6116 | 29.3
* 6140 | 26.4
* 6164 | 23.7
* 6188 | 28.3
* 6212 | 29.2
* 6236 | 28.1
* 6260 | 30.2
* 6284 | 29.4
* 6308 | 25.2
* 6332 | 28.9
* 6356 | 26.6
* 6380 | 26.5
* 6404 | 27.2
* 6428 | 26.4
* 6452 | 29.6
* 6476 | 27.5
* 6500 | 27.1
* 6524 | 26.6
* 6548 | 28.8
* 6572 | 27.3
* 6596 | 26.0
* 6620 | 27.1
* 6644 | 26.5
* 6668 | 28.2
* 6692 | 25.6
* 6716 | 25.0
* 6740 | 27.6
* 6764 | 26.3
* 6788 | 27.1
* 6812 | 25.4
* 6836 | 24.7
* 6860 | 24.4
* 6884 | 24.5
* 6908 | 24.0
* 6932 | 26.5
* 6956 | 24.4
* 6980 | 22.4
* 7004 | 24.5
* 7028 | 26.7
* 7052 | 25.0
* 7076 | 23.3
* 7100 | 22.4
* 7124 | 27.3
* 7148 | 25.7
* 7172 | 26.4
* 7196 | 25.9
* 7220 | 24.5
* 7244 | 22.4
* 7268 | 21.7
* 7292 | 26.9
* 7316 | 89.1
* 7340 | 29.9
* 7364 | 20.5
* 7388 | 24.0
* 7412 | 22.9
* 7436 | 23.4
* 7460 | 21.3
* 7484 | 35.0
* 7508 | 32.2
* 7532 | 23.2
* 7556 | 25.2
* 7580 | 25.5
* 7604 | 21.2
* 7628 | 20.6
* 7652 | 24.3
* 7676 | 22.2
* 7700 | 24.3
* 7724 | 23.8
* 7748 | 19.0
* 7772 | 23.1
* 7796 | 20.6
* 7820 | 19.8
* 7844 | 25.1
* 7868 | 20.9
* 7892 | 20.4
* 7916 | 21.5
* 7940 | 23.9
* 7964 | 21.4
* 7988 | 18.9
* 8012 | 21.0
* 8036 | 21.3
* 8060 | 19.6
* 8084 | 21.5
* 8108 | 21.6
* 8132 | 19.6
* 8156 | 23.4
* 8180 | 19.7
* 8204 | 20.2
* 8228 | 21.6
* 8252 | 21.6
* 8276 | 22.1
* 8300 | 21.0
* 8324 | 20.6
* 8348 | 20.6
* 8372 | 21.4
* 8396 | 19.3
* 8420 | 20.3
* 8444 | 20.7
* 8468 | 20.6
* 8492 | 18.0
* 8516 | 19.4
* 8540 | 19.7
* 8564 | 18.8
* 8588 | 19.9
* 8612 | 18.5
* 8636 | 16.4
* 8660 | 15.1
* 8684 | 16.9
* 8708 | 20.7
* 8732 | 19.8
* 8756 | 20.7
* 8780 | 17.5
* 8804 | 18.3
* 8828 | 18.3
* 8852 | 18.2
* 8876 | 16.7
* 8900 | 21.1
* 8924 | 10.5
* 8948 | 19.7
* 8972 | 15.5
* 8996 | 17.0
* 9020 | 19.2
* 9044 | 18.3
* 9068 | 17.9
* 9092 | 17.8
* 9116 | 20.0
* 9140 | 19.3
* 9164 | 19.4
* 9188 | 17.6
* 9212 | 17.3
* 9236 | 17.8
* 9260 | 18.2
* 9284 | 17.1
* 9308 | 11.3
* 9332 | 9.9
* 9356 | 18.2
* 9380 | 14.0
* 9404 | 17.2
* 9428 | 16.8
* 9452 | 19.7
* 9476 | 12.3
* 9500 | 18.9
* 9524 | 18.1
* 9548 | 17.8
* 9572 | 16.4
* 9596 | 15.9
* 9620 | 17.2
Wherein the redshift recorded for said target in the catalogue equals 0.114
